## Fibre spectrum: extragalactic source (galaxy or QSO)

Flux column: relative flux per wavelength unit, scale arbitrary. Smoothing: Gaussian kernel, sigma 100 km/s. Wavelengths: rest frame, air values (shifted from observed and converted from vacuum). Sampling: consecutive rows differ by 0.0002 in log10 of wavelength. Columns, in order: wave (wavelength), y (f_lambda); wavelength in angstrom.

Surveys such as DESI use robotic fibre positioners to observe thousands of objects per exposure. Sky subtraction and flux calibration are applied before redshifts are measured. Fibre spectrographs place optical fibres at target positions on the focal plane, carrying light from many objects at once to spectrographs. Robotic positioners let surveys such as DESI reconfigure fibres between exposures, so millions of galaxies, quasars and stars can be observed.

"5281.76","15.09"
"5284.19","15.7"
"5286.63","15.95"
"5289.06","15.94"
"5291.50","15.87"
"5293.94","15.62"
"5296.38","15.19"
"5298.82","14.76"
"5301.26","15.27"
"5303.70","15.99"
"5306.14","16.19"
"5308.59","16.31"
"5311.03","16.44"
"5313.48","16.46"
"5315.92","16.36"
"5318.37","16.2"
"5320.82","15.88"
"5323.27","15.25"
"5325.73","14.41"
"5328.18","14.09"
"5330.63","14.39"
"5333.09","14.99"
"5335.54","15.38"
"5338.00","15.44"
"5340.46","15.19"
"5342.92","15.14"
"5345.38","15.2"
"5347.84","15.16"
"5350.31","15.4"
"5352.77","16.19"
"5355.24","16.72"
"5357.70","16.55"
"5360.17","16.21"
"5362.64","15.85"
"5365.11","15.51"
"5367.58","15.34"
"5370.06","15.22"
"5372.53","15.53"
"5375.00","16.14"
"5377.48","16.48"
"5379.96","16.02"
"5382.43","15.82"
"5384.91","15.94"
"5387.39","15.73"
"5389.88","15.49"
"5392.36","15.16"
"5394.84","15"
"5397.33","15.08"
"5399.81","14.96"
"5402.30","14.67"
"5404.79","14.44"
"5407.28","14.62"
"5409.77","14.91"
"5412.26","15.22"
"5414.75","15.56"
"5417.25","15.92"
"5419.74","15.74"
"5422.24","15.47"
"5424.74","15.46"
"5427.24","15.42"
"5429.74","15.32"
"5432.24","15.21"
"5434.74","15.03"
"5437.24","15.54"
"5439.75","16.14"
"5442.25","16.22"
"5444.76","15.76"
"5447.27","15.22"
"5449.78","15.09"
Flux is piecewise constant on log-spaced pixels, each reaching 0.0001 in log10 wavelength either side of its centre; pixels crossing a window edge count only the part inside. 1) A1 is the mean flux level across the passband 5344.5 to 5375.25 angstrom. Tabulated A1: 15.8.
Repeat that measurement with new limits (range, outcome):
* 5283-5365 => 15.6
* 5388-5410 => 14.9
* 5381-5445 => 15.4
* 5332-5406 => 15.5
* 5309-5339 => 15.5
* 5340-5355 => 15.5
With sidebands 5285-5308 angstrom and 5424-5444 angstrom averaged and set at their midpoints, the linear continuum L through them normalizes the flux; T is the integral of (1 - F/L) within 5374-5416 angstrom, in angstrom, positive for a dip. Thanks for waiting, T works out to 0.59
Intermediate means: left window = 15.7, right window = 15.6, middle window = 15.4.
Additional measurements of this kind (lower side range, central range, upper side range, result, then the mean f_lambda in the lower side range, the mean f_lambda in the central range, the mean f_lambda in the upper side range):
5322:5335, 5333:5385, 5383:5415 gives -2.93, 14.7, 15.7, 15.1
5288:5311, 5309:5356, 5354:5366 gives 1.42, 15.7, 15.5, 16.2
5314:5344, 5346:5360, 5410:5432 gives -0.61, 15.3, 16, 15.5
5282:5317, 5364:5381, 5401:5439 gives -0.30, 15.8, 15.7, 15.2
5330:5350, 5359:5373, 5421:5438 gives -0.38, 15.1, 15.6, 15.3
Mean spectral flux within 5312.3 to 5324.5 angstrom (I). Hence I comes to 16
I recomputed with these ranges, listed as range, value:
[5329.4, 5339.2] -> 15.1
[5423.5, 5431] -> 15.4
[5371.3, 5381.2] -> 16.1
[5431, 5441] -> 15.5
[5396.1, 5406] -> 14.8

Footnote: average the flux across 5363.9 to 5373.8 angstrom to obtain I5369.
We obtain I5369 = 15.4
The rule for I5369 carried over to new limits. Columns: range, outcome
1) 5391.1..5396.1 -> 15.1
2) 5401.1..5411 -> 14.7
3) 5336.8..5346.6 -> 15.2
